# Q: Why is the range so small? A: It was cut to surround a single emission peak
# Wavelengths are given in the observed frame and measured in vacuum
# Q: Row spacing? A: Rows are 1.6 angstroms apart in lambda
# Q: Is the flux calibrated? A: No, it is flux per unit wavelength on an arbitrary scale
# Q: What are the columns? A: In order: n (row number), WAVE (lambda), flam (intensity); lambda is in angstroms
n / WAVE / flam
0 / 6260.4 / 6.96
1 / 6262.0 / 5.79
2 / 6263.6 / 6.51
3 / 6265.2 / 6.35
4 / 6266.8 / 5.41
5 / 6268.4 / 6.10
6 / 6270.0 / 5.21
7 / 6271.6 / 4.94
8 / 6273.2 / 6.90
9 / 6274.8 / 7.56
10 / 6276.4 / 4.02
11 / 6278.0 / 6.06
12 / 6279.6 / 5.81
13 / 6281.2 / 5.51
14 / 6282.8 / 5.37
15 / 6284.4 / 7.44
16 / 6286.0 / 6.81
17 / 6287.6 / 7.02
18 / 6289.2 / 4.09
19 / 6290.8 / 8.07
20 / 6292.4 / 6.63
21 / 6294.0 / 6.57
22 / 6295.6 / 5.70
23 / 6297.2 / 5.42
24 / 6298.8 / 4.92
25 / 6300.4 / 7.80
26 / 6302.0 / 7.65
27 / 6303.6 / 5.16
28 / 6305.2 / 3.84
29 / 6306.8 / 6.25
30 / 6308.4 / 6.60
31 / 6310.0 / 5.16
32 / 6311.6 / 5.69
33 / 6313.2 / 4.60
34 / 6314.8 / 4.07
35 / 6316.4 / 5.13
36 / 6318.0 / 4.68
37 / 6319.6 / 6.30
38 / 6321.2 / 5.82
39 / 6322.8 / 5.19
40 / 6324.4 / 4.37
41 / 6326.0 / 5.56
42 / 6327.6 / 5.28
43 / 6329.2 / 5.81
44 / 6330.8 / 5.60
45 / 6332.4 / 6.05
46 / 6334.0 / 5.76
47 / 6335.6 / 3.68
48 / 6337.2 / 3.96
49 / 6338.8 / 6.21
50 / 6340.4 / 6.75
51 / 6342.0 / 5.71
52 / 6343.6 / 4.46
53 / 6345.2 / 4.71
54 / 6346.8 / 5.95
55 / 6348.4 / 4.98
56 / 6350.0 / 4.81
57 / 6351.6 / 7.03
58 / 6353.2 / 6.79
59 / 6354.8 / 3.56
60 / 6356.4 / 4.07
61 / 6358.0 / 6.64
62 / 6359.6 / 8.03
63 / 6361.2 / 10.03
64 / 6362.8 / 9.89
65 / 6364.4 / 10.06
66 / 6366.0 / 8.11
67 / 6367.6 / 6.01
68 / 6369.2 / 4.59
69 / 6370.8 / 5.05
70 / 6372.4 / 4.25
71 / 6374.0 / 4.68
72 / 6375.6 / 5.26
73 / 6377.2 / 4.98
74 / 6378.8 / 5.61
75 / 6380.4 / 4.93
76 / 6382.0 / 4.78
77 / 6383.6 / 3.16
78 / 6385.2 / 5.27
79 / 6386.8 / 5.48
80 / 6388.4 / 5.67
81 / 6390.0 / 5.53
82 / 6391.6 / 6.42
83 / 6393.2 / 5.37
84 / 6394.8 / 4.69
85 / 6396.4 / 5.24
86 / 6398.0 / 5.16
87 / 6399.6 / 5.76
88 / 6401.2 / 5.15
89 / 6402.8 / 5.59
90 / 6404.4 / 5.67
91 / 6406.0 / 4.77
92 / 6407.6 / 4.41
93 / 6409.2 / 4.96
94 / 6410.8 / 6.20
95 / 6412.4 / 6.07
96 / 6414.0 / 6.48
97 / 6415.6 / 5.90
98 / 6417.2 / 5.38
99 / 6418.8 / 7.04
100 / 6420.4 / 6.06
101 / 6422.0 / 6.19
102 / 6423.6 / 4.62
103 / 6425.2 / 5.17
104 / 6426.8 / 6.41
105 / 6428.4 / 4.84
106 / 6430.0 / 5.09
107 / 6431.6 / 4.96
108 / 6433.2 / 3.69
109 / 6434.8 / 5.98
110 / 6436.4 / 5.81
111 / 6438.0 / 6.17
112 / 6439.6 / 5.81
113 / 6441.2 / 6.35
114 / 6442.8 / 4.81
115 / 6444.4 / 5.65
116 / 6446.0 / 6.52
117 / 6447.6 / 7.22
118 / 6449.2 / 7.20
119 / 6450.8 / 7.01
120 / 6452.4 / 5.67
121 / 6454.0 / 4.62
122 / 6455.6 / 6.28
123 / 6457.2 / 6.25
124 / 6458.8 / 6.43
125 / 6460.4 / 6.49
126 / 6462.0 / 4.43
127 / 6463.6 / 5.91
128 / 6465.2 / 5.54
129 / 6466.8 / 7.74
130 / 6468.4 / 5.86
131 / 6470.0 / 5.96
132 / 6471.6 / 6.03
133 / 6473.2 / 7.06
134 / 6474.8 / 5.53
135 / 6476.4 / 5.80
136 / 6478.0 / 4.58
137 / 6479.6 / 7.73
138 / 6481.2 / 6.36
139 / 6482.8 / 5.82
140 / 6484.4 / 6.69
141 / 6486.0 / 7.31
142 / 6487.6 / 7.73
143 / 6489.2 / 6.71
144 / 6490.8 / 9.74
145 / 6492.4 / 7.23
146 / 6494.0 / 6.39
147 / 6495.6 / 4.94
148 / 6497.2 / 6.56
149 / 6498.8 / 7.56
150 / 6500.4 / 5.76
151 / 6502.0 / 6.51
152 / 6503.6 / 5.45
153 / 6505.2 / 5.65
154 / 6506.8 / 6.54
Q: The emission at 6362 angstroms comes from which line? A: H-beta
